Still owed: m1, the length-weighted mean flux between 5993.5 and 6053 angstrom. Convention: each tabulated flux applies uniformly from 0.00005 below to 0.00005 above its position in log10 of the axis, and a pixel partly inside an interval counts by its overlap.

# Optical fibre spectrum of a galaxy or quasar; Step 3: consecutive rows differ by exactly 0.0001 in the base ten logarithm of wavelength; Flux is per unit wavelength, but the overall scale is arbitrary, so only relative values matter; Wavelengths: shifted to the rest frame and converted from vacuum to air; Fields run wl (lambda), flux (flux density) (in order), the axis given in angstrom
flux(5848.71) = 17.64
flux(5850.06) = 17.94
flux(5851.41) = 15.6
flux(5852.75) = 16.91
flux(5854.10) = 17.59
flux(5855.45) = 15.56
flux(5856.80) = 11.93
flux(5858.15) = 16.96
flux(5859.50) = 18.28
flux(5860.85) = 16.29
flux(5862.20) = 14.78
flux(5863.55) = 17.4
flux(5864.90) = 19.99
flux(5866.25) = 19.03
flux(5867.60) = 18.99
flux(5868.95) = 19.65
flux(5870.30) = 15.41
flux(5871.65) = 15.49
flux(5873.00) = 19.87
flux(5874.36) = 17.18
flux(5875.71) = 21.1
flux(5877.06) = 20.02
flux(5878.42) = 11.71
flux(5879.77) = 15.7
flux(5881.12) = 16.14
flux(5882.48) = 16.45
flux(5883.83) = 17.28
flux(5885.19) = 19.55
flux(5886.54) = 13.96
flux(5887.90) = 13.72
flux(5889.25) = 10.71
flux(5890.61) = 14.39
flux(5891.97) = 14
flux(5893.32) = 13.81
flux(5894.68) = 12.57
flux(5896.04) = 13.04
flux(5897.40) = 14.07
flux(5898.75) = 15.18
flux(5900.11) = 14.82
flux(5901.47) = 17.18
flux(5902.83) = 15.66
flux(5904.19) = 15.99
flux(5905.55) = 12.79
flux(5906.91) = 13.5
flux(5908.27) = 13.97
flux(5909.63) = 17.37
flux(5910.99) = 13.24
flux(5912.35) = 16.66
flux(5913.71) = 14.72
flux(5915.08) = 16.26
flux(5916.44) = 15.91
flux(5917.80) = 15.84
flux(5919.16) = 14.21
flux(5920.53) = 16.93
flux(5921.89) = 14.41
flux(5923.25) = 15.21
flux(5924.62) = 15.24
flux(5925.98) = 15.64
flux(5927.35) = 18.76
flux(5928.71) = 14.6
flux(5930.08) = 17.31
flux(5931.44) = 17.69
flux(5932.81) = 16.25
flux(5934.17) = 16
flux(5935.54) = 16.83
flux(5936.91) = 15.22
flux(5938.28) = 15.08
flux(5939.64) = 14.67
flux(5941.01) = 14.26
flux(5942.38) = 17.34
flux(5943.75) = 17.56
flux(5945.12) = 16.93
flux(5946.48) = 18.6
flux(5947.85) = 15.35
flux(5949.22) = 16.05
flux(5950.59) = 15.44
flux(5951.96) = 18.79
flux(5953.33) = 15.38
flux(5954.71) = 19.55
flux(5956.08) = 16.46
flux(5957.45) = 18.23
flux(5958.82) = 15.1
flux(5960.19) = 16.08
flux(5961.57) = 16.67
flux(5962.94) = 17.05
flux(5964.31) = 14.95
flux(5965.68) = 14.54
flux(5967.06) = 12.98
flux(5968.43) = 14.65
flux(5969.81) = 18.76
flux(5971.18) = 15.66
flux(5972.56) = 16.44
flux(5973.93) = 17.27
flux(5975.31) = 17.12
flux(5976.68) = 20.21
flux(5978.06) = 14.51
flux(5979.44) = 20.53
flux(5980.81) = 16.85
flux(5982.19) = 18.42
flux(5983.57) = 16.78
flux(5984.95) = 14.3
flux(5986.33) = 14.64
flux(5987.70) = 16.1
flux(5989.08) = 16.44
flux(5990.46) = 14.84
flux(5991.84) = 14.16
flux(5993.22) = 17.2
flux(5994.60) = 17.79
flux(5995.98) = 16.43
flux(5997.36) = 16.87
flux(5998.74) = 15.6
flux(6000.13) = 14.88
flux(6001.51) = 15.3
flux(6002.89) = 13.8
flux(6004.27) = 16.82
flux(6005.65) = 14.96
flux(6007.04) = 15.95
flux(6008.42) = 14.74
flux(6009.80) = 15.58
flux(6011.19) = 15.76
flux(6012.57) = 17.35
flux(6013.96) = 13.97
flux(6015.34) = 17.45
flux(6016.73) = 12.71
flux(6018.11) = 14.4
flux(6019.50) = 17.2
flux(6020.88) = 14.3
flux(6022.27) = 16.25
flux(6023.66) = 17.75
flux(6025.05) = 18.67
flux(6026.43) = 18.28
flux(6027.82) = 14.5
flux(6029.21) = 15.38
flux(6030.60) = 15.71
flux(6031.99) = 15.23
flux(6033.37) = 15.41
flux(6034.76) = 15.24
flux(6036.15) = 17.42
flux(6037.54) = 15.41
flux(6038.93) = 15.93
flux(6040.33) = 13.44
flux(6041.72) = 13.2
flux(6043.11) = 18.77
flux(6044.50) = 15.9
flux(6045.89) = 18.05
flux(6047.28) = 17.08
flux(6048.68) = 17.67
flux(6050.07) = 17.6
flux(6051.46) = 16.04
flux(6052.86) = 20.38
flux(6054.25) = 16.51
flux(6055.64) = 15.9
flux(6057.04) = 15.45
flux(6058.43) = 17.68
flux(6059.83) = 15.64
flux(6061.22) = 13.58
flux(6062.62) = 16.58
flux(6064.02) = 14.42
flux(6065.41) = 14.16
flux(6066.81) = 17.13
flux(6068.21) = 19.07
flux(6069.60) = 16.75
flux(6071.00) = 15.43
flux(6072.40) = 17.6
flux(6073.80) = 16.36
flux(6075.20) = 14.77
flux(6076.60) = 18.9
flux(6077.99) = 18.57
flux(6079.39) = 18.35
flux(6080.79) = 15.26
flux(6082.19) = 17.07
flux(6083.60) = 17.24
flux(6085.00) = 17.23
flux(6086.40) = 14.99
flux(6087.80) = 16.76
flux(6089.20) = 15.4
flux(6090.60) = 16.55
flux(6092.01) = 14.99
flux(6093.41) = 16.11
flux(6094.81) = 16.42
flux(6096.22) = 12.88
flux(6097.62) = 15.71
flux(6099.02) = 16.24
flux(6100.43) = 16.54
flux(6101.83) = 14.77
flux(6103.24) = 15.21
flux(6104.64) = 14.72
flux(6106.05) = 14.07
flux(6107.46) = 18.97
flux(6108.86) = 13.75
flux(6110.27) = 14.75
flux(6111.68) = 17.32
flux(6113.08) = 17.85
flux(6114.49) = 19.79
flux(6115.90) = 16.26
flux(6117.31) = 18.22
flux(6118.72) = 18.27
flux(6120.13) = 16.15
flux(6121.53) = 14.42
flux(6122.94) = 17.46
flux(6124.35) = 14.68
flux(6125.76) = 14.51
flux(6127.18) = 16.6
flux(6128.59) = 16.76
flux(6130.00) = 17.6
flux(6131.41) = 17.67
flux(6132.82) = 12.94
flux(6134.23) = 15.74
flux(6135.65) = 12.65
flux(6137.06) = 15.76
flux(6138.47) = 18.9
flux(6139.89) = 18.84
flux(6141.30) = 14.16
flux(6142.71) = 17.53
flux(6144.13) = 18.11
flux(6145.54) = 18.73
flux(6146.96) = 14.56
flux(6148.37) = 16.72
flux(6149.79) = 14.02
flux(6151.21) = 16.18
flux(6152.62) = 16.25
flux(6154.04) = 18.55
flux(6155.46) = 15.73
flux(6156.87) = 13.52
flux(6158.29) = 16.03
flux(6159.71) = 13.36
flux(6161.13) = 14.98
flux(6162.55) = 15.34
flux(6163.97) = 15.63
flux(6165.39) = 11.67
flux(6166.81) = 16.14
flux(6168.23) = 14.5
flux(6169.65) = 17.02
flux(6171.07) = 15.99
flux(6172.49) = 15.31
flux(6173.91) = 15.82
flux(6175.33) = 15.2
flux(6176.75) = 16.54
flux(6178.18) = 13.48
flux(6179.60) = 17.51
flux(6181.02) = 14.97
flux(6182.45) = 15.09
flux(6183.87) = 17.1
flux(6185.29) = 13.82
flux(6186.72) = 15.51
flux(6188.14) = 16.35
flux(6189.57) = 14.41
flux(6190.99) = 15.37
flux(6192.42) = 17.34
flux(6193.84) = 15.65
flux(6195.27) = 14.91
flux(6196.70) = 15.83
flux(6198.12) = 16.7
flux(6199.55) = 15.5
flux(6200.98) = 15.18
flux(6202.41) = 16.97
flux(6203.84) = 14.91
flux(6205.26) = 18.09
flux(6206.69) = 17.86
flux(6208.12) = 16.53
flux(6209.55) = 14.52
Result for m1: 16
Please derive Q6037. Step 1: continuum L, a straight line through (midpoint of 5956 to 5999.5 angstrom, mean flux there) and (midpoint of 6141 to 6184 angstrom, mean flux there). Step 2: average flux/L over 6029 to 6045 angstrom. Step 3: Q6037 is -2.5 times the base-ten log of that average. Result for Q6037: 0.04 mag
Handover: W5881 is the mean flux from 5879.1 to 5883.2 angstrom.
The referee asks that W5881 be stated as 16.1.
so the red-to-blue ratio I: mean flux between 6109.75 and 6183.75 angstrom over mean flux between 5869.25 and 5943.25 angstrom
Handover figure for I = 1.0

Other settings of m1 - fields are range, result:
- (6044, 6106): 16.3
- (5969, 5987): 17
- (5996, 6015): 15.6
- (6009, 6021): 15.5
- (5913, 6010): 16.2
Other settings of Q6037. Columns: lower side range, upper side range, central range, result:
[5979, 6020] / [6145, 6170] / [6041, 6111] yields -0.04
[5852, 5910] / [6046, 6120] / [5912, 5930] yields 0.02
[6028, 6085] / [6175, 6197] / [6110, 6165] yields -0.02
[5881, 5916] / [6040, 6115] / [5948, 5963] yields -0.09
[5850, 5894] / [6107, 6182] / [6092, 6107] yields 0.05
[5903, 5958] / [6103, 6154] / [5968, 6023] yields 0.00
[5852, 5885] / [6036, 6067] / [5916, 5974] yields 0.04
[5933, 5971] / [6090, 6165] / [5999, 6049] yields 0.02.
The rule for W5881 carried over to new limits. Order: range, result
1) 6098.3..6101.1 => 16.4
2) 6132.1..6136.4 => 13.8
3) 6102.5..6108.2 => 15.7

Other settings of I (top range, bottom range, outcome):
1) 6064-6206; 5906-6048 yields 1.00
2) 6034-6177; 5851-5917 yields 1.02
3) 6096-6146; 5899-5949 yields 1.03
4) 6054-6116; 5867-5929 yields 1.04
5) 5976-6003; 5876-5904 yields 1.08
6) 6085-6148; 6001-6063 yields 1.01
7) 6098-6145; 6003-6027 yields 1.02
